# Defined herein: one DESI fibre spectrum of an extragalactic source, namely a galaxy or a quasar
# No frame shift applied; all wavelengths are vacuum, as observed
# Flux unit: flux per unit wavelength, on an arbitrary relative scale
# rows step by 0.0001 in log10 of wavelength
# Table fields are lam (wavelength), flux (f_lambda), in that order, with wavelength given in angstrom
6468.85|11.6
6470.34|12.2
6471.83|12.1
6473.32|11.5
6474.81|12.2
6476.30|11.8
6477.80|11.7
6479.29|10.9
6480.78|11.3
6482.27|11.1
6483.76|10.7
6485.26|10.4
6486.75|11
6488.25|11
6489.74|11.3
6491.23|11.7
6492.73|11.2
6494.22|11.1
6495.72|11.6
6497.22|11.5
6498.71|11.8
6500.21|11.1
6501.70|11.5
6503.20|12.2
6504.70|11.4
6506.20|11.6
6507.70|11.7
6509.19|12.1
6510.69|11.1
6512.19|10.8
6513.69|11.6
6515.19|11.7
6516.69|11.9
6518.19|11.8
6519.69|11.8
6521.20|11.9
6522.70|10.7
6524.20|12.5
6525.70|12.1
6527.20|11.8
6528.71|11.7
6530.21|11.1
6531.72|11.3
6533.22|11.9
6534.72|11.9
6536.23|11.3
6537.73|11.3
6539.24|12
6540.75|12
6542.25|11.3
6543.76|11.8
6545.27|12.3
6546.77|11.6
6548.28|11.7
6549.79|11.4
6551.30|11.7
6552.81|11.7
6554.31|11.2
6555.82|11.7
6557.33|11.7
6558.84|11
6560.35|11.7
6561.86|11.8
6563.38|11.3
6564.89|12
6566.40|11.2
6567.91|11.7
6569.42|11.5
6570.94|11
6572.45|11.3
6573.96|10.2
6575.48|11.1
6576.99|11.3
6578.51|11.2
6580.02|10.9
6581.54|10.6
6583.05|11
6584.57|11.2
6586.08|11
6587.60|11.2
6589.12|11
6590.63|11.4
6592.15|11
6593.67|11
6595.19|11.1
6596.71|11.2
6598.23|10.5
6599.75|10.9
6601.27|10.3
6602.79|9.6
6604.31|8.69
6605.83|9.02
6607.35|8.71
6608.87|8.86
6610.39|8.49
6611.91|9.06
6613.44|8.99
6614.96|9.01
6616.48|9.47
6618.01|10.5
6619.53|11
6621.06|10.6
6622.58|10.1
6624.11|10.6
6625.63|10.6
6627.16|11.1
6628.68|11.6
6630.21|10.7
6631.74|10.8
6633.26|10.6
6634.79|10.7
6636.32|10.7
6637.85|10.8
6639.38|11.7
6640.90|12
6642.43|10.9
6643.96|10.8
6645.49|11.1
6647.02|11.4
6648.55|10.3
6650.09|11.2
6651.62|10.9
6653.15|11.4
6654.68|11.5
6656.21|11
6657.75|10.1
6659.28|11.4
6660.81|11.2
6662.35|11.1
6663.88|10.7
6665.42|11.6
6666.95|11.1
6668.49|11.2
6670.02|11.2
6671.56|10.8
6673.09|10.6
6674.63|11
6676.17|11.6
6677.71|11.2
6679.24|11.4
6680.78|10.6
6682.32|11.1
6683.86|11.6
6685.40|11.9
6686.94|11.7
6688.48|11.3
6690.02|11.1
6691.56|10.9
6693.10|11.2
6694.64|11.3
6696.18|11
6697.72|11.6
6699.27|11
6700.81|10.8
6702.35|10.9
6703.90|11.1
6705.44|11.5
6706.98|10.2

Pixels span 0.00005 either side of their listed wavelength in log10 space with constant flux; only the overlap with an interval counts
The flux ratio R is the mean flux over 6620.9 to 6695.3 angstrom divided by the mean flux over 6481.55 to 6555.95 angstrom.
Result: 0.96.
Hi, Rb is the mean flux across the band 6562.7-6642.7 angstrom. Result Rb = 10.6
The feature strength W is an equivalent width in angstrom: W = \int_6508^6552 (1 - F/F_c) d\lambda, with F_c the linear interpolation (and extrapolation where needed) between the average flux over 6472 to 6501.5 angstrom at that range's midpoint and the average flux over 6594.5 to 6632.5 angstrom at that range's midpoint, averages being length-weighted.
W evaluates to -3.1 angstrom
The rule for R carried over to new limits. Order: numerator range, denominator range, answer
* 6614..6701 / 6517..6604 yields 0.97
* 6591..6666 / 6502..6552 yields 0.90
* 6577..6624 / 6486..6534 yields 0.89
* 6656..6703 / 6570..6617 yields 1.08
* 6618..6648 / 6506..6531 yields 0.94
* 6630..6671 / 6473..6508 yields 0.97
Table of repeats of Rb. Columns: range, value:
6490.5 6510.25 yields 11.6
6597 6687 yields 10.7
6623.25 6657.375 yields 11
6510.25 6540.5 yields 11.6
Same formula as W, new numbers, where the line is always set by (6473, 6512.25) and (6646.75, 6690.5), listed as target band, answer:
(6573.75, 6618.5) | 3.83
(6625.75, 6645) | 0.29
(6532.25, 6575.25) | -0.88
